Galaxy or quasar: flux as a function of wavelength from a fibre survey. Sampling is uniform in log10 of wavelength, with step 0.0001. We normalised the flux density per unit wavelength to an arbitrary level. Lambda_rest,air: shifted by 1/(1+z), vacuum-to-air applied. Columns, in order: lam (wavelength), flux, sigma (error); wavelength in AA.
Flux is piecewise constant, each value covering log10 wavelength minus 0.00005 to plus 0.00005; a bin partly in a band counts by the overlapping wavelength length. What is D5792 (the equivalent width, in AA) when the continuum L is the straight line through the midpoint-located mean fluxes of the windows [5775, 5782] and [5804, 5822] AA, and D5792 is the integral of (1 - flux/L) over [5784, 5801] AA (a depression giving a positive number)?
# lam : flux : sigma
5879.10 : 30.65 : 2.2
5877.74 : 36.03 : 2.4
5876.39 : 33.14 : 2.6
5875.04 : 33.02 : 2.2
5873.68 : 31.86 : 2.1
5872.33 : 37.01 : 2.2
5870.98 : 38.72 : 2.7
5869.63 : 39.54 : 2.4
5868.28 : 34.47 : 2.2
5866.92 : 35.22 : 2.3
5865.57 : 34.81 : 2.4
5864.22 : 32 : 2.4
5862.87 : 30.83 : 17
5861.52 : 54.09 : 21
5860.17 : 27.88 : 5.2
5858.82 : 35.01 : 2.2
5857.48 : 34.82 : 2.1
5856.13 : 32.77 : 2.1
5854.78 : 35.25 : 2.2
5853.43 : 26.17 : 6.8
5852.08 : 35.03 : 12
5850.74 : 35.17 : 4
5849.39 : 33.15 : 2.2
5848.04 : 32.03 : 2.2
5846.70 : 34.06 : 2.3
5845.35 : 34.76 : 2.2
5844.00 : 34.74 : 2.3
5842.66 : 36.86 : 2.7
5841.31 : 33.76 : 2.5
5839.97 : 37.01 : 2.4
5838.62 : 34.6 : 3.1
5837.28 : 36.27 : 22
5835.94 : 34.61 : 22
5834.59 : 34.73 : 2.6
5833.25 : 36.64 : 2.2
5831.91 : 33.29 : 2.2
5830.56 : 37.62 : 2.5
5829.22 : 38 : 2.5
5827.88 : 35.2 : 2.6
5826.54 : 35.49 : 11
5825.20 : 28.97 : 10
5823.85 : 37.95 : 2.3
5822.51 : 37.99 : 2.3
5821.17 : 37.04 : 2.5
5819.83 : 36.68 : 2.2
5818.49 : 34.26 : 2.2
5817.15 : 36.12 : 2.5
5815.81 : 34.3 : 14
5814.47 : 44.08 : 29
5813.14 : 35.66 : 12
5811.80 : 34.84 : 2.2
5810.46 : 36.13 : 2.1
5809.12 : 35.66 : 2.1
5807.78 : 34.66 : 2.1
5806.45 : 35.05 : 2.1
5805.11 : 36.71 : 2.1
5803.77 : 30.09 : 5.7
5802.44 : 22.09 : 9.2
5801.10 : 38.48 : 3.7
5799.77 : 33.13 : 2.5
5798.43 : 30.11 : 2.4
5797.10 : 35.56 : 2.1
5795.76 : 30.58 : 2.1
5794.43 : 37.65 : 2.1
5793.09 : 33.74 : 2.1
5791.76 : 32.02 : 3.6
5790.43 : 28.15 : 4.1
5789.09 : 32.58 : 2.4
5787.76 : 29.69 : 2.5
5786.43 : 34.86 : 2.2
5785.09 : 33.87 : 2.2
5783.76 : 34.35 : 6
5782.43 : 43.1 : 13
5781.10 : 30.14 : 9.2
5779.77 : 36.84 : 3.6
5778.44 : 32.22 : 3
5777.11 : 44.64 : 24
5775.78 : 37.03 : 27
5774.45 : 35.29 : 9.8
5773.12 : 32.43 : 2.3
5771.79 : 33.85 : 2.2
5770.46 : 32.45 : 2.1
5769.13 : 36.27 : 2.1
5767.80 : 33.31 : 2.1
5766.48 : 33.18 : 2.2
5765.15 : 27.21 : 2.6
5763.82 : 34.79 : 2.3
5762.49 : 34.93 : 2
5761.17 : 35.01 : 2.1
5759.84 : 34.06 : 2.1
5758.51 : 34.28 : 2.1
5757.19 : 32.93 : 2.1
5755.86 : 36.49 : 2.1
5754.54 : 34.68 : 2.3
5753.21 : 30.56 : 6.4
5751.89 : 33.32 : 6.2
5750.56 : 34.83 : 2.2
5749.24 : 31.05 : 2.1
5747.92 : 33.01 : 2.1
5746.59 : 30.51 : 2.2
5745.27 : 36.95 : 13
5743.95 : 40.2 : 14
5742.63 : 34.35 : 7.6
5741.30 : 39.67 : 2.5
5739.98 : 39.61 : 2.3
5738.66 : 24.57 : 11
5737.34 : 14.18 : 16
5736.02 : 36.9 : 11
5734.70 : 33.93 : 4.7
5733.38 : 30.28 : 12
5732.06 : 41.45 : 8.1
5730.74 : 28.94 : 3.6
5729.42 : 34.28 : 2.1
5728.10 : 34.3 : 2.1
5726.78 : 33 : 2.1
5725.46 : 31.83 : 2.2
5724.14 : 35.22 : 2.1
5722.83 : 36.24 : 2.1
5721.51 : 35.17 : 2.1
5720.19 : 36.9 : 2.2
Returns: 1.59 AA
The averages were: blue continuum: 36.4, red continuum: 36.1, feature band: 32.9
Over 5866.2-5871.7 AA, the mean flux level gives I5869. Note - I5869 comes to 36.9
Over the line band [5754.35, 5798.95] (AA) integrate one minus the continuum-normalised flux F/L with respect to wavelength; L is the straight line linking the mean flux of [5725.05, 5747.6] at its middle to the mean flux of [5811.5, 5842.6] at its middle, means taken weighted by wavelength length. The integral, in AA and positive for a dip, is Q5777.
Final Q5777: 0.4 AA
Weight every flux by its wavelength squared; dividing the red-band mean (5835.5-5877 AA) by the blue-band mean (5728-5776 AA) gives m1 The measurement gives 1.1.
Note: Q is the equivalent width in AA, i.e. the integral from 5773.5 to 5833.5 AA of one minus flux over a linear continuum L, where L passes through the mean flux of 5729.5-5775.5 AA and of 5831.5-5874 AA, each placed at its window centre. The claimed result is -1.1 AA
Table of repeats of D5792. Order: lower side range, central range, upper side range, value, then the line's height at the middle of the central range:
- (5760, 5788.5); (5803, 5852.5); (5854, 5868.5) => -0.6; 34.9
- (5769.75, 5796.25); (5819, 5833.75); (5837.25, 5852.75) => -0.5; 34.6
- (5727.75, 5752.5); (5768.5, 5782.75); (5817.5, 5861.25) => -0.8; 33.8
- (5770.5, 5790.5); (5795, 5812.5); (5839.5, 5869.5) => 0.7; 34.7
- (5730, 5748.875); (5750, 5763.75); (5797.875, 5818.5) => -0.3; 33.5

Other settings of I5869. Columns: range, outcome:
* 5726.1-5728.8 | 33.6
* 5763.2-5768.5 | 32.1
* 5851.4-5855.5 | 32.2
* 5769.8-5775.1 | 33.5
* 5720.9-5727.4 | 34.3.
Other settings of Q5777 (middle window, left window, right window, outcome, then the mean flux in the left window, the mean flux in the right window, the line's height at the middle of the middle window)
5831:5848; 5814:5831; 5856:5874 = 0.5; 36.3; 35.8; 36.1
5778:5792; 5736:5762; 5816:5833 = 0.4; 33.3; 35.7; 34.4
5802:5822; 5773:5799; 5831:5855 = -0.4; 34.3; 34.3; 34.3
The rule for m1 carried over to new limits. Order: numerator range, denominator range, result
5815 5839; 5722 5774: 1.09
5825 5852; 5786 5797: 1.09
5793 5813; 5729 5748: 1.04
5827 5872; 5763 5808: 1.07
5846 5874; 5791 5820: 1.03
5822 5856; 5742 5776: 1.05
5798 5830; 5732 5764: 1.07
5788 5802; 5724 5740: 1.06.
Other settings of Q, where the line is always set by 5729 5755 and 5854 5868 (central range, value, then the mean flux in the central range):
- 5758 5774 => 0.02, 33.5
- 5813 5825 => -0.84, 36.9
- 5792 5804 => 0.58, 32.5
